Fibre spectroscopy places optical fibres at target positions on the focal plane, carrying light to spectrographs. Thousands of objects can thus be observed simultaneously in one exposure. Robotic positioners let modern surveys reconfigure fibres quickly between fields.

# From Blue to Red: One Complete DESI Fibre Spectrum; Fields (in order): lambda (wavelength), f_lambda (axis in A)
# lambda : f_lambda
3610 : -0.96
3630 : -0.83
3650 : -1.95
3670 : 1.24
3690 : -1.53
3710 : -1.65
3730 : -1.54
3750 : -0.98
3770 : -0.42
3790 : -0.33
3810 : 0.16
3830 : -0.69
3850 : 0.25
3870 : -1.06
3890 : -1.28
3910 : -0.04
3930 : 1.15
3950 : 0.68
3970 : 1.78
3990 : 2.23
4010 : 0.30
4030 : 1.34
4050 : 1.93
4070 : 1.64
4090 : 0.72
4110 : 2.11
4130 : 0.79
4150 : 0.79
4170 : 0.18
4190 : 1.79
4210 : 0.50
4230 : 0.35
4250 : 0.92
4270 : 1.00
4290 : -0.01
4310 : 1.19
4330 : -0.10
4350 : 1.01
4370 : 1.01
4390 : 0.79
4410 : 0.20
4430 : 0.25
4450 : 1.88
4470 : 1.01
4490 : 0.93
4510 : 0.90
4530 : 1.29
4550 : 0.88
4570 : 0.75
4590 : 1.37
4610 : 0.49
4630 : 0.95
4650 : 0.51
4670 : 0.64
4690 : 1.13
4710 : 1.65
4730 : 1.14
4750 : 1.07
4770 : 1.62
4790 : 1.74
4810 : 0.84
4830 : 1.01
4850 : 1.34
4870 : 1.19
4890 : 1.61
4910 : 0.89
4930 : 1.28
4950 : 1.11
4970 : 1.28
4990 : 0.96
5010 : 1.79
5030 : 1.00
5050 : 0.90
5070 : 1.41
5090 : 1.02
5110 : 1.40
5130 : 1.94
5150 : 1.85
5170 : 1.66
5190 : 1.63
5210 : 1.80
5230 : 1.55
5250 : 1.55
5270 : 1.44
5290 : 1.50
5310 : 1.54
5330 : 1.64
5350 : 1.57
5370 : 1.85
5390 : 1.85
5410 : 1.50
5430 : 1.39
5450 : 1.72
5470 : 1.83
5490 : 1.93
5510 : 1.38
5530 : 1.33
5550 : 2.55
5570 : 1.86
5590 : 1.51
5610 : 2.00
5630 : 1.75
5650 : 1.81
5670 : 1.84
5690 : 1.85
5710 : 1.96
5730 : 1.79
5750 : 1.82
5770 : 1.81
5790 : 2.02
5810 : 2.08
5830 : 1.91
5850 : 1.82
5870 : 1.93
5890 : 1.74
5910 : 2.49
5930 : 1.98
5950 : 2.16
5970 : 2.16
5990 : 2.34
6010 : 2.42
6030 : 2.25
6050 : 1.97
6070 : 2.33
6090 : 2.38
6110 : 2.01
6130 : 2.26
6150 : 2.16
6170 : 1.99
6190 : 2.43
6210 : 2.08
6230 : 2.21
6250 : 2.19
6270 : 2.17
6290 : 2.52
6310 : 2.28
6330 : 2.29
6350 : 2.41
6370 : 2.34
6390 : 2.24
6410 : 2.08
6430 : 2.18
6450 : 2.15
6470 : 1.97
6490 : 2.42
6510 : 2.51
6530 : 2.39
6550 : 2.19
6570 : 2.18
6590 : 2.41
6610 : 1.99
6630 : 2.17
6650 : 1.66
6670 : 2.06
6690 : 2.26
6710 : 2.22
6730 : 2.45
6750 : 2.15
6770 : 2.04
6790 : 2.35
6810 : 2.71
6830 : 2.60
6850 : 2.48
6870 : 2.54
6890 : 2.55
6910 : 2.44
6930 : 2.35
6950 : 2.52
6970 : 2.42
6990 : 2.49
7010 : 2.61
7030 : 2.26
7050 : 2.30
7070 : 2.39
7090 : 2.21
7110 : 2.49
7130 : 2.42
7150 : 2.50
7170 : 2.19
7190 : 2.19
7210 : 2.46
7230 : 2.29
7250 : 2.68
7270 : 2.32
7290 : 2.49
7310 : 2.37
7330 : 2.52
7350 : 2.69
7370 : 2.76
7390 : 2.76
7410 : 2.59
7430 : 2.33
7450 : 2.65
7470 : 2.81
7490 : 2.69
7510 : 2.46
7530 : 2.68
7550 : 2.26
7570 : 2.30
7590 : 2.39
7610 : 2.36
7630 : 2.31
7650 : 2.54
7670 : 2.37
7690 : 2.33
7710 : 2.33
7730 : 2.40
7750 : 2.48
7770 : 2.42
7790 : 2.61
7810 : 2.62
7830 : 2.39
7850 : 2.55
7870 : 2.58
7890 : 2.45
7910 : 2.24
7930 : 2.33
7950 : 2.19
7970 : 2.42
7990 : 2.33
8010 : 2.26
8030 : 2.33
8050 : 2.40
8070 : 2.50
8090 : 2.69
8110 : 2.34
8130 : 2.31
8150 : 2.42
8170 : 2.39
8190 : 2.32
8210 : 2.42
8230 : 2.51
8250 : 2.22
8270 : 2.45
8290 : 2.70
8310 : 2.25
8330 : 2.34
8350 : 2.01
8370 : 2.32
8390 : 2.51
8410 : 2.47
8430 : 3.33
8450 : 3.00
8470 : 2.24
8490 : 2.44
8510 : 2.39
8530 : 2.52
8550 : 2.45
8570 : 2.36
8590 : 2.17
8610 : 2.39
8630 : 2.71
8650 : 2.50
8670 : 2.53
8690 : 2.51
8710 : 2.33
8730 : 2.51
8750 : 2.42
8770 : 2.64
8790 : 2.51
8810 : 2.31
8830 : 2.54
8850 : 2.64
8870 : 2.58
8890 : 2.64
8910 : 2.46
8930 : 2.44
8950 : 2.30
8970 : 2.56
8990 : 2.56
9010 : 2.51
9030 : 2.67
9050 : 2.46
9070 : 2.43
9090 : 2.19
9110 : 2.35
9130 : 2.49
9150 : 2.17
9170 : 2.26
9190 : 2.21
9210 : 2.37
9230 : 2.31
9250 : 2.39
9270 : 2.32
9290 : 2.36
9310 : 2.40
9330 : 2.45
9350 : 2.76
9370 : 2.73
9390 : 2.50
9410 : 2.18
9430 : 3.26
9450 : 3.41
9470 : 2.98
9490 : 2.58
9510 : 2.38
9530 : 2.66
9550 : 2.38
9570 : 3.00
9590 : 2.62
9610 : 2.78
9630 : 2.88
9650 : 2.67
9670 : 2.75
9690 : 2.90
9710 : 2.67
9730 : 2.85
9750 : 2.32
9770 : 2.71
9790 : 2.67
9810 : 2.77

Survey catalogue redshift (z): 0.28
